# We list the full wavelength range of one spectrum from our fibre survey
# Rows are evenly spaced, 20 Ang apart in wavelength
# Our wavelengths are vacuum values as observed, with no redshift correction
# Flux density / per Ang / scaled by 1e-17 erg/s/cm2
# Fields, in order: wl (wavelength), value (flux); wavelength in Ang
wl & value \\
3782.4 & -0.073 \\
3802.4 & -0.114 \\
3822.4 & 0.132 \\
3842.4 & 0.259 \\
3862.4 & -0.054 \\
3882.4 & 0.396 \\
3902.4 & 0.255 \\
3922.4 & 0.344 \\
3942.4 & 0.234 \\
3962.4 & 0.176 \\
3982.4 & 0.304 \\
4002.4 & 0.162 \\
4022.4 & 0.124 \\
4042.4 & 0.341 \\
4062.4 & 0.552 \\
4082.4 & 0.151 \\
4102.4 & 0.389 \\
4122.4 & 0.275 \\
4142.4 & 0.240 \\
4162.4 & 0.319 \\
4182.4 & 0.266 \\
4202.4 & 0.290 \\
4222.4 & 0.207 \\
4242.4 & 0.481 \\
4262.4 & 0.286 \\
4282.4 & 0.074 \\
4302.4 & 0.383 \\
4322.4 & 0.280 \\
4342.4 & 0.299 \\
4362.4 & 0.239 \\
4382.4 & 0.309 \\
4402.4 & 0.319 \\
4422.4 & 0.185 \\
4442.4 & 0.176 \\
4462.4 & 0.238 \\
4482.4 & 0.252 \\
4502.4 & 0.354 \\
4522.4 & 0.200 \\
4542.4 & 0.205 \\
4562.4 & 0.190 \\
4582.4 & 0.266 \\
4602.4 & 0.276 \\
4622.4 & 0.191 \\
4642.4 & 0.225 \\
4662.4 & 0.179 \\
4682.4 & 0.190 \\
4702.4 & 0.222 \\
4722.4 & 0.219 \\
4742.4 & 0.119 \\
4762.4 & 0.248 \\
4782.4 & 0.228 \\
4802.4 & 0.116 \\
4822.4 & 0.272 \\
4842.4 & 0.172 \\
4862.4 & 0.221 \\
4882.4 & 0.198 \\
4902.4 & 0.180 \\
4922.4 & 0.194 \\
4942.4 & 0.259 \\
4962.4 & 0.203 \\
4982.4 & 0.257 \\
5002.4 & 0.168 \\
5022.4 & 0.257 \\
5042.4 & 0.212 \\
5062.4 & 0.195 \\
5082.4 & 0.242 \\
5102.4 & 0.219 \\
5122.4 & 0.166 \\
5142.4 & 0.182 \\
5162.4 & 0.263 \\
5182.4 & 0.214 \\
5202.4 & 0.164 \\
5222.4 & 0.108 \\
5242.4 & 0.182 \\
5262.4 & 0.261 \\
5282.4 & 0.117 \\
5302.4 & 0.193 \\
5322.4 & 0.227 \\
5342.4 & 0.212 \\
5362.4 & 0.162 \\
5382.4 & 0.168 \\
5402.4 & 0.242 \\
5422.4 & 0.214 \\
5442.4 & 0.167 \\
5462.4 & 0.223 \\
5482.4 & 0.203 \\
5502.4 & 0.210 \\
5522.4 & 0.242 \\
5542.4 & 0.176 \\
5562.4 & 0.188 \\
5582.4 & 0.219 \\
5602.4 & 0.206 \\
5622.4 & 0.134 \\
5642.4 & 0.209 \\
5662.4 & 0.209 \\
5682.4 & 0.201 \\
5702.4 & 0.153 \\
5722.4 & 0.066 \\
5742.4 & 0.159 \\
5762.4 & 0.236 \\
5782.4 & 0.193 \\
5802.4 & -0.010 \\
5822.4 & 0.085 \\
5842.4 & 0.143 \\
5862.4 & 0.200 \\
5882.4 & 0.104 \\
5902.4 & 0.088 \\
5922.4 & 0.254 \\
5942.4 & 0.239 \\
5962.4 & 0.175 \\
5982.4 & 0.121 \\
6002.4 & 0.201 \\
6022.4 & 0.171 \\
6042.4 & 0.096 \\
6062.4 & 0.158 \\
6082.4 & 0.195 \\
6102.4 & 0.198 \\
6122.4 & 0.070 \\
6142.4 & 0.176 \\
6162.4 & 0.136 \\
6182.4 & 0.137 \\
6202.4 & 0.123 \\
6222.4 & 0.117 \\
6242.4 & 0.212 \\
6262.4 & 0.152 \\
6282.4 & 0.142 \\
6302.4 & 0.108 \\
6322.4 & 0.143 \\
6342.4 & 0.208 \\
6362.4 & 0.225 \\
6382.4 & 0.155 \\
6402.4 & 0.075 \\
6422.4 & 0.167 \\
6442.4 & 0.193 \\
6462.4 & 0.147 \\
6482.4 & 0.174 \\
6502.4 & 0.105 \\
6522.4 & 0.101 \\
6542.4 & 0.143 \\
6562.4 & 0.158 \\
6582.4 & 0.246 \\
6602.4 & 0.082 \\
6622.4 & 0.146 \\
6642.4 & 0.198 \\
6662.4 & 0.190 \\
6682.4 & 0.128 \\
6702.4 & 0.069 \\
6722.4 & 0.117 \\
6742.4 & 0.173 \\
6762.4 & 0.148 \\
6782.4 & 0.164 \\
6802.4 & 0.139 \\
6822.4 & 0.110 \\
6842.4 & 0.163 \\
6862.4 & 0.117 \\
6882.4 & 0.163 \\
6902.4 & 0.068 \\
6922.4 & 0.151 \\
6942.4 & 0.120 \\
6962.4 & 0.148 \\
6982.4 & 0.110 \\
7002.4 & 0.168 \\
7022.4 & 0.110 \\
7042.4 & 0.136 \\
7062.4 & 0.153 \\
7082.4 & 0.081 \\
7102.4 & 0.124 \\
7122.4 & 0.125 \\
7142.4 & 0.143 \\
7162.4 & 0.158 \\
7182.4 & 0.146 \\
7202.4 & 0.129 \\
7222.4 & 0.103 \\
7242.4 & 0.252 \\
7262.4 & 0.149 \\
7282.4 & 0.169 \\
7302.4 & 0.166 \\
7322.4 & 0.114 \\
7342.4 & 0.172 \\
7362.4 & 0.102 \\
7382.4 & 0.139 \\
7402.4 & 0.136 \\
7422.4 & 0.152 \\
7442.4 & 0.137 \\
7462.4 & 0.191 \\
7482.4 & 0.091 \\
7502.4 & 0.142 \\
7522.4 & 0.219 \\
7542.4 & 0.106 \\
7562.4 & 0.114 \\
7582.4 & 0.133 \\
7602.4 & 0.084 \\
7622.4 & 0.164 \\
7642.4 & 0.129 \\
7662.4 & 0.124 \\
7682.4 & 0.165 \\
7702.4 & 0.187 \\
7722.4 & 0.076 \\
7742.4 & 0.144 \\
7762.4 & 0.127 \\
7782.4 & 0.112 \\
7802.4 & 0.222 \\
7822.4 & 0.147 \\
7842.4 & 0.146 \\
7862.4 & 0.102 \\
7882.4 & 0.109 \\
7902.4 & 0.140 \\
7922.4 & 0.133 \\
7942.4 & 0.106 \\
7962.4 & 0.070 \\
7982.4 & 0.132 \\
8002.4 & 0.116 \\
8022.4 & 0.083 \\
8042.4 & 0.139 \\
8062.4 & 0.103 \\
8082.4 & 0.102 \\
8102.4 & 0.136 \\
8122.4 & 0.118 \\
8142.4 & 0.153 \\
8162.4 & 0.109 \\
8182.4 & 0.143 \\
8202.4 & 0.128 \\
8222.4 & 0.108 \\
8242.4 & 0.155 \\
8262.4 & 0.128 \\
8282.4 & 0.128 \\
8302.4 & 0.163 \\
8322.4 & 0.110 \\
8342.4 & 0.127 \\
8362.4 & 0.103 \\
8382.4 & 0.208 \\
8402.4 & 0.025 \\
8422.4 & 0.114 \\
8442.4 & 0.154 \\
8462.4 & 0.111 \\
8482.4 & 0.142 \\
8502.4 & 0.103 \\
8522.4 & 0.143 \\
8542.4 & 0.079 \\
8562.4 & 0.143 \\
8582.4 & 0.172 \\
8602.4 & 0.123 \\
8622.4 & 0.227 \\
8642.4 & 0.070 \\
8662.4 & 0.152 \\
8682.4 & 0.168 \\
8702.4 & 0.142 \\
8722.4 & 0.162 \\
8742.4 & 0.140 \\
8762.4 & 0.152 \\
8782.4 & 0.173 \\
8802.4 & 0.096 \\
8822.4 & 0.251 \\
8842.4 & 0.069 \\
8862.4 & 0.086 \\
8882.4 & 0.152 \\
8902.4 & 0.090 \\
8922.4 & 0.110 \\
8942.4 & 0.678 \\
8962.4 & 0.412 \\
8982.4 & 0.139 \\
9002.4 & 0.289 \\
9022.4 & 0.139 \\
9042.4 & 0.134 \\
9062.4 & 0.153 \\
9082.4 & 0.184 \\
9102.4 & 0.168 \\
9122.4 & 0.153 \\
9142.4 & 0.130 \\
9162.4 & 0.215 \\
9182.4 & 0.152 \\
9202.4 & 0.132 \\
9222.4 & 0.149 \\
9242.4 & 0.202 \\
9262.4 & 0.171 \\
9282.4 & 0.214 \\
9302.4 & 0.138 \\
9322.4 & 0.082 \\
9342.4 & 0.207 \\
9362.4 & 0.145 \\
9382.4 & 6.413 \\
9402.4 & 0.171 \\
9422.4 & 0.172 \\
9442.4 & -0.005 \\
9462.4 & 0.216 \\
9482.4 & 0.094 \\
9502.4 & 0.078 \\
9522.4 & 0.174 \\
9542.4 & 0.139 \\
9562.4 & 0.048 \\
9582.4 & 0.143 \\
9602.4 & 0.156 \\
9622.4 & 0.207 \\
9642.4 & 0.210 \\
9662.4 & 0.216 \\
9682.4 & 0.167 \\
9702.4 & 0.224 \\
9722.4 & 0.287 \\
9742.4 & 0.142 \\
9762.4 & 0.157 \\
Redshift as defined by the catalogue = 1.400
